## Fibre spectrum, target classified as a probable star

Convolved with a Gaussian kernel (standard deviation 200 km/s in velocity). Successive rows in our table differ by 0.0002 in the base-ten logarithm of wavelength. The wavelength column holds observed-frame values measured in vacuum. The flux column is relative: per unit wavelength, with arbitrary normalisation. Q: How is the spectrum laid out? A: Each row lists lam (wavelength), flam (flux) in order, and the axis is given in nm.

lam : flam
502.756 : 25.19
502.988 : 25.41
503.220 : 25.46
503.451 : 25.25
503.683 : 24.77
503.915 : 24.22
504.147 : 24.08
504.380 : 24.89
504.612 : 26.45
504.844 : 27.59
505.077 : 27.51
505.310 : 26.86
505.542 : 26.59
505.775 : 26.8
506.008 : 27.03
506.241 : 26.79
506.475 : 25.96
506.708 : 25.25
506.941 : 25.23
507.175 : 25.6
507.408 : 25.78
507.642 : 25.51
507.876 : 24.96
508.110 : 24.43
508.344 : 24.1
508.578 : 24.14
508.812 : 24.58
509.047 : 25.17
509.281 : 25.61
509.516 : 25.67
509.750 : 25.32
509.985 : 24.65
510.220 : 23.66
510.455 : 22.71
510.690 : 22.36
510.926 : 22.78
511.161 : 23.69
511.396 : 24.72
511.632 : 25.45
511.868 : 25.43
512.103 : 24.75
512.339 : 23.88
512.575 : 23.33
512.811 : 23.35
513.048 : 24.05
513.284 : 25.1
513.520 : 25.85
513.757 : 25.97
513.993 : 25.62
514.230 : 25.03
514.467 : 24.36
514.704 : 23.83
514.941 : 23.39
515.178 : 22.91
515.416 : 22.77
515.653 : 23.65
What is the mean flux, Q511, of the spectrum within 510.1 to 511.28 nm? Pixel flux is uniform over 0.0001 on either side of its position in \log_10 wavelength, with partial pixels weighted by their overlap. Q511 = 23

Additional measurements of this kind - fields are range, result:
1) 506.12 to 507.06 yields 25.8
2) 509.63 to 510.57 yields 24.1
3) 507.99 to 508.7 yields 24.2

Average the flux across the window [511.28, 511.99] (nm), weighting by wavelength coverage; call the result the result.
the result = 25.2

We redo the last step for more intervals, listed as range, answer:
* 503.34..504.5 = 24.6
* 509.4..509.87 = 25.5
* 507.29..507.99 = 25.4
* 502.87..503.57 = 25.4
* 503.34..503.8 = 25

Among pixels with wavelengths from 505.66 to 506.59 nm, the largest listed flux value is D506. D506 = 27.03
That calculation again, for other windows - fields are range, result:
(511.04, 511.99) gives 25.45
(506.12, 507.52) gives 26.79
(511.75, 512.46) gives 25.43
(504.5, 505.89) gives 27.59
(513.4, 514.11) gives 25.97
